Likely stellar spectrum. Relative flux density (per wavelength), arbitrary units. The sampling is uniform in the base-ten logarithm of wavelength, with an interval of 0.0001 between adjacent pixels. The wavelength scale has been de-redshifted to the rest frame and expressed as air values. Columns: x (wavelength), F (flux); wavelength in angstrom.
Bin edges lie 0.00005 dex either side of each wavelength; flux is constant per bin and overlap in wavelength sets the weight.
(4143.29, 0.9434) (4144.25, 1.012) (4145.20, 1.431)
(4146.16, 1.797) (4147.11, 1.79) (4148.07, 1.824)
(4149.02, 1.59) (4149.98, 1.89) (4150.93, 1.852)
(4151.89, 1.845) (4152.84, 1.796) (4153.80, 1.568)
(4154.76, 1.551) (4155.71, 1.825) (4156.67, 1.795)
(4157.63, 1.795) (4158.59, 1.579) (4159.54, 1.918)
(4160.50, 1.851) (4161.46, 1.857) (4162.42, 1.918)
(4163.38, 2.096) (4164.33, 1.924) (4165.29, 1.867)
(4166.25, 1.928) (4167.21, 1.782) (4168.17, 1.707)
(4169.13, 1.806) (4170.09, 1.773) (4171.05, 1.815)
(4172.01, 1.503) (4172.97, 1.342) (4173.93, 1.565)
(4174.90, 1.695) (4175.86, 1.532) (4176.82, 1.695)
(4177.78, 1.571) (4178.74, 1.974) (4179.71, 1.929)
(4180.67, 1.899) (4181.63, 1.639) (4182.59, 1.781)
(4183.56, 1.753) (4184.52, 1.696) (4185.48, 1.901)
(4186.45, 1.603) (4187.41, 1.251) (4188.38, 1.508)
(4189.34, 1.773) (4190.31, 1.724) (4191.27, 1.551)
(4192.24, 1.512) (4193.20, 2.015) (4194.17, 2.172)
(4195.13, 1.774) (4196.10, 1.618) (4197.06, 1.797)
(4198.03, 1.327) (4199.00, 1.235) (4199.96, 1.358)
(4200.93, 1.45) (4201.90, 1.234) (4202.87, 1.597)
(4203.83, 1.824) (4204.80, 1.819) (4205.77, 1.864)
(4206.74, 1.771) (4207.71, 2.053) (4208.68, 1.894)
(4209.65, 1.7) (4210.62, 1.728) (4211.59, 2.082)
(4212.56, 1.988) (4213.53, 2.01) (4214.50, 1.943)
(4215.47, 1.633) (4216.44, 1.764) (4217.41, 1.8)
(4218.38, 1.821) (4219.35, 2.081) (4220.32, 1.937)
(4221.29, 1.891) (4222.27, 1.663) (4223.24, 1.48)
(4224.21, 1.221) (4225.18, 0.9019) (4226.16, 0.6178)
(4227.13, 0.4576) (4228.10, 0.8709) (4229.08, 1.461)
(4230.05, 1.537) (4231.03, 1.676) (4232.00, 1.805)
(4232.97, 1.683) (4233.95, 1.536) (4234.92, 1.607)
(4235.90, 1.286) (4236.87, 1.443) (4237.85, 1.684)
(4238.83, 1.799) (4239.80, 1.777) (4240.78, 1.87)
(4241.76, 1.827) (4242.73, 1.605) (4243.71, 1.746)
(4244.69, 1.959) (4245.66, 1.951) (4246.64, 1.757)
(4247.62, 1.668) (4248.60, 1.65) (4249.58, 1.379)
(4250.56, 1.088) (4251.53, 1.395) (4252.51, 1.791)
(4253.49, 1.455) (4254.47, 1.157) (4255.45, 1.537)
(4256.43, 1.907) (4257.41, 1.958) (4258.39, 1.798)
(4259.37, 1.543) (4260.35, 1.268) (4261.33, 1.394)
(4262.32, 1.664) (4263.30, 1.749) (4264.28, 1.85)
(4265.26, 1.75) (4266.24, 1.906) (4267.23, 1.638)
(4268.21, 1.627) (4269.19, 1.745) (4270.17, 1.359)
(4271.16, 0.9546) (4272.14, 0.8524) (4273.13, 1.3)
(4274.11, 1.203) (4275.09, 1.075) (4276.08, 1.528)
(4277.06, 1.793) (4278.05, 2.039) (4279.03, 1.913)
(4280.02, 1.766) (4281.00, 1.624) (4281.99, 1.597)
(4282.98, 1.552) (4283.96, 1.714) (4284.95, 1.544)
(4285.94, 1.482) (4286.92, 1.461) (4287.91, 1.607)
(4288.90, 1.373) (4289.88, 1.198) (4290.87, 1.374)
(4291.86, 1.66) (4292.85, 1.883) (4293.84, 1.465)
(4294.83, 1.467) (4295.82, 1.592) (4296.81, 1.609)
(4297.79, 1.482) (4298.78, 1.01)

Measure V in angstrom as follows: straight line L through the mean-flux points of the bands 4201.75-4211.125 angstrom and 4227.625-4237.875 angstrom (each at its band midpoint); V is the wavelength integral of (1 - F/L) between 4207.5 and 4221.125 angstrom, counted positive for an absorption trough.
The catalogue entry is -1.6 angstrom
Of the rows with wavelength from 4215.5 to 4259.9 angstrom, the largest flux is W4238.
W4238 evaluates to 2.081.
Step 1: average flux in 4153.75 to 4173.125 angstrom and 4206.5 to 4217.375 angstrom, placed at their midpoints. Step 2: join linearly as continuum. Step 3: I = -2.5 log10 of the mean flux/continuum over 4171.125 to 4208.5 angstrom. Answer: 0.10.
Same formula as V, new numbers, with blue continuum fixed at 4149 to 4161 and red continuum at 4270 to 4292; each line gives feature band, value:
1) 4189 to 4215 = -1.2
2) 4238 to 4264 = -1.7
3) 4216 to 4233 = 1.4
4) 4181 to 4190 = 0.2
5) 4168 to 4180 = 0.3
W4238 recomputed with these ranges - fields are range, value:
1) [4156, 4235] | 2.172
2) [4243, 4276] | 1.959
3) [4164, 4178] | 1.928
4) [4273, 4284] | 2.039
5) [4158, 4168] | 2.096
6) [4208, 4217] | 2.082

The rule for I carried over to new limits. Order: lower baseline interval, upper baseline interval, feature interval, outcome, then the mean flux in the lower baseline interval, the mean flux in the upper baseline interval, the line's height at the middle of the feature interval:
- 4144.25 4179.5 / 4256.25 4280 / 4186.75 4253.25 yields 0.02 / 1.74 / 1.57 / 1.65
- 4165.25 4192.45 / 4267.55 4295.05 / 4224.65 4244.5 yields 0.09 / 1.69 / 1.51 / 1.59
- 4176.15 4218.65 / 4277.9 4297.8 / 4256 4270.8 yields -0.03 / 1.73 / 1.59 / 1.62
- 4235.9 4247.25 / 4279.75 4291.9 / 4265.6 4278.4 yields 0.10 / 1.74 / 1.53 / 1.59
